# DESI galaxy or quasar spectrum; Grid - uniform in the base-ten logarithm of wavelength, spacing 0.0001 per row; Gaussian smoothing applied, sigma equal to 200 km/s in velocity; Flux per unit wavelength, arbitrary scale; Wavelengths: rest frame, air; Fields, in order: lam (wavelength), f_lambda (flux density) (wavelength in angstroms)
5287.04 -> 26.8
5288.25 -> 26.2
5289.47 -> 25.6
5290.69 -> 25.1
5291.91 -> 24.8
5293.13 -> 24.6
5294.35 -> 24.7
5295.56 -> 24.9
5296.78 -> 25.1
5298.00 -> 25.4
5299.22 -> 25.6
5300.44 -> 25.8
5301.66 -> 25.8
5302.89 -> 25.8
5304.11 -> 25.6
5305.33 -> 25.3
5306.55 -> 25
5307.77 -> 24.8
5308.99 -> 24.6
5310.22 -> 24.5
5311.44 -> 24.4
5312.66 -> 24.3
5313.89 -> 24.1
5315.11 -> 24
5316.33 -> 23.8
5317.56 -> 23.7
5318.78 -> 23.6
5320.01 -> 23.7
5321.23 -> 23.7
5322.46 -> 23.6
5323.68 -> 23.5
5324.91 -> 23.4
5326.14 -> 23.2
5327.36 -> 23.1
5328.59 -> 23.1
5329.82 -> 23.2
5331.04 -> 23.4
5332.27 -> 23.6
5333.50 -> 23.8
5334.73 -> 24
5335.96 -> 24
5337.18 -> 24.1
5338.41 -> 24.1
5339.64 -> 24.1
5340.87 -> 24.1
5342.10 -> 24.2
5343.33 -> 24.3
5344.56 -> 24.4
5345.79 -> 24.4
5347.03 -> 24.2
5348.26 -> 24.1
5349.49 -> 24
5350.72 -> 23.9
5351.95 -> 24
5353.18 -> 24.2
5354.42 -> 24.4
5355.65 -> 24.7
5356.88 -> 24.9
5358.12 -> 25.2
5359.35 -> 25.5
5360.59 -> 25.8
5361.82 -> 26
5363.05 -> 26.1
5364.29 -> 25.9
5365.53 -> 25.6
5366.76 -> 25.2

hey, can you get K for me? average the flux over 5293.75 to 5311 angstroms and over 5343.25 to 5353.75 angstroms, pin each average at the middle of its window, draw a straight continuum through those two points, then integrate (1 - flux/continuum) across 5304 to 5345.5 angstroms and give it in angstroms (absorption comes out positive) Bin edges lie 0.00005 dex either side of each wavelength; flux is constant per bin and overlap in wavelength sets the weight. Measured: 1.2 angstroms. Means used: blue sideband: 25.2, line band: 24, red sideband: 24.2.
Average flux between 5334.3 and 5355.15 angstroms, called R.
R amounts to 24.2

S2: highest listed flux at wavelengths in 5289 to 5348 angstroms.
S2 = 25.8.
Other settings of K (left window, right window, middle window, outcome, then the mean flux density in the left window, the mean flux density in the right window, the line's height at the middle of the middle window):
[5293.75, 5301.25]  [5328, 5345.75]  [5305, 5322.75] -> 0.4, 25.3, 23.9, 24.7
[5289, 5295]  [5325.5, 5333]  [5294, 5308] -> -0.5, 25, 23.3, 24.6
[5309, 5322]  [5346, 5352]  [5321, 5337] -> 0.3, 24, 24.1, 24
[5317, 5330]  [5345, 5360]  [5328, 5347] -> 0.0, 23.4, 24.4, 23.9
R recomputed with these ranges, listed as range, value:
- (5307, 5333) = 23.8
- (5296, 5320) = 24.8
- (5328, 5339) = 23.7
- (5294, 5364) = 24.4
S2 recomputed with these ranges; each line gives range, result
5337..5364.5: 26.1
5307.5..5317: 24.8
